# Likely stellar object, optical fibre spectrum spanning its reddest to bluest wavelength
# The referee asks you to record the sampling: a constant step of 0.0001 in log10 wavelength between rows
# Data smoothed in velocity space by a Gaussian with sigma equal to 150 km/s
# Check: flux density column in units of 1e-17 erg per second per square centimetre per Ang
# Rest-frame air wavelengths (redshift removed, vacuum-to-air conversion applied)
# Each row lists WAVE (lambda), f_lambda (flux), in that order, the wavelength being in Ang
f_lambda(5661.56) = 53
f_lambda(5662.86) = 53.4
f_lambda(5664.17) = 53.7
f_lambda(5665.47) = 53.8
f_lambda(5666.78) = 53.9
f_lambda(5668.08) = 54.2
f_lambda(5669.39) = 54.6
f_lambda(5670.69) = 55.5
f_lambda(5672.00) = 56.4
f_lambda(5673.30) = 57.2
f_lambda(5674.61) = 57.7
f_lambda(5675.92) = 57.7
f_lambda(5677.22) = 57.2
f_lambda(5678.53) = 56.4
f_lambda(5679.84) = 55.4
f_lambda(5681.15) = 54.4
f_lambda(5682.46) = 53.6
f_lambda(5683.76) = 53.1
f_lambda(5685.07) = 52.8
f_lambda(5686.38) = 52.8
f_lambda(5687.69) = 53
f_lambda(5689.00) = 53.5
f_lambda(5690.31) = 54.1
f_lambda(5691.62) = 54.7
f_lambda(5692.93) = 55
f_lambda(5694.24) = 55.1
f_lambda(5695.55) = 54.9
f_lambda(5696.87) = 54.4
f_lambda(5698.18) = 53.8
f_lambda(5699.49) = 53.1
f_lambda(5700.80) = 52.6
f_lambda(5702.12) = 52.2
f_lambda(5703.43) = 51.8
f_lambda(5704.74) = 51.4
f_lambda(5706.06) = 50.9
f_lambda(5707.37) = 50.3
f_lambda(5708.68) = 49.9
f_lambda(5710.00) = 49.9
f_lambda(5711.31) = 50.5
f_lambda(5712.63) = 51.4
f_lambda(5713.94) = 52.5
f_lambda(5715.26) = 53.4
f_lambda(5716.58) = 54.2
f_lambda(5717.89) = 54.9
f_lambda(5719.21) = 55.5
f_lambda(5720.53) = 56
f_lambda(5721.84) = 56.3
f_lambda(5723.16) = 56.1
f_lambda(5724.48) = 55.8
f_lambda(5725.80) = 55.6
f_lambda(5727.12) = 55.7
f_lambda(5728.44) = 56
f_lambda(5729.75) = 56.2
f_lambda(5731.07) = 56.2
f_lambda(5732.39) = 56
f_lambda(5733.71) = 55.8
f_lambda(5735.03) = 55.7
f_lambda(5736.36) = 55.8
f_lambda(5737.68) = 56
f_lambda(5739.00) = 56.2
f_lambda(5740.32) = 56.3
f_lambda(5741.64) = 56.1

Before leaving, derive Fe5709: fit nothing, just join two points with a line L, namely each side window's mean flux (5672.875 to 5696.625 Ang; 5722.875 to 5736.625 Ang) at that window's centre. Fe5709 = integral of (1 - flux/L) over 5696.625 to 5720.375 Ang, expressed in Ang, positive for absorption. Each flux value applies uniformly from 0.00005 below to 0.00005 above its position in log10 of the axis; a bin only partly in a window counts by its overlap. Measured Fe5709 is 1.3 Ang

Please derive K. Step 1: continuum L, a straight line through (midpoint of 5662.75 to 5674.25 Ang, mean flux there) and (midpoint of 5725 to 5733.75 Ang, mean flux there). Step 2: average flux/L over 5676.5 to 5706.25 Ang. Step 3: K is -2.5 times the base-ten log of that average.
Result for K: 0.03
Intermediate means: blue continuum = 54.9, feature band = 53.8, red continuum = 56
